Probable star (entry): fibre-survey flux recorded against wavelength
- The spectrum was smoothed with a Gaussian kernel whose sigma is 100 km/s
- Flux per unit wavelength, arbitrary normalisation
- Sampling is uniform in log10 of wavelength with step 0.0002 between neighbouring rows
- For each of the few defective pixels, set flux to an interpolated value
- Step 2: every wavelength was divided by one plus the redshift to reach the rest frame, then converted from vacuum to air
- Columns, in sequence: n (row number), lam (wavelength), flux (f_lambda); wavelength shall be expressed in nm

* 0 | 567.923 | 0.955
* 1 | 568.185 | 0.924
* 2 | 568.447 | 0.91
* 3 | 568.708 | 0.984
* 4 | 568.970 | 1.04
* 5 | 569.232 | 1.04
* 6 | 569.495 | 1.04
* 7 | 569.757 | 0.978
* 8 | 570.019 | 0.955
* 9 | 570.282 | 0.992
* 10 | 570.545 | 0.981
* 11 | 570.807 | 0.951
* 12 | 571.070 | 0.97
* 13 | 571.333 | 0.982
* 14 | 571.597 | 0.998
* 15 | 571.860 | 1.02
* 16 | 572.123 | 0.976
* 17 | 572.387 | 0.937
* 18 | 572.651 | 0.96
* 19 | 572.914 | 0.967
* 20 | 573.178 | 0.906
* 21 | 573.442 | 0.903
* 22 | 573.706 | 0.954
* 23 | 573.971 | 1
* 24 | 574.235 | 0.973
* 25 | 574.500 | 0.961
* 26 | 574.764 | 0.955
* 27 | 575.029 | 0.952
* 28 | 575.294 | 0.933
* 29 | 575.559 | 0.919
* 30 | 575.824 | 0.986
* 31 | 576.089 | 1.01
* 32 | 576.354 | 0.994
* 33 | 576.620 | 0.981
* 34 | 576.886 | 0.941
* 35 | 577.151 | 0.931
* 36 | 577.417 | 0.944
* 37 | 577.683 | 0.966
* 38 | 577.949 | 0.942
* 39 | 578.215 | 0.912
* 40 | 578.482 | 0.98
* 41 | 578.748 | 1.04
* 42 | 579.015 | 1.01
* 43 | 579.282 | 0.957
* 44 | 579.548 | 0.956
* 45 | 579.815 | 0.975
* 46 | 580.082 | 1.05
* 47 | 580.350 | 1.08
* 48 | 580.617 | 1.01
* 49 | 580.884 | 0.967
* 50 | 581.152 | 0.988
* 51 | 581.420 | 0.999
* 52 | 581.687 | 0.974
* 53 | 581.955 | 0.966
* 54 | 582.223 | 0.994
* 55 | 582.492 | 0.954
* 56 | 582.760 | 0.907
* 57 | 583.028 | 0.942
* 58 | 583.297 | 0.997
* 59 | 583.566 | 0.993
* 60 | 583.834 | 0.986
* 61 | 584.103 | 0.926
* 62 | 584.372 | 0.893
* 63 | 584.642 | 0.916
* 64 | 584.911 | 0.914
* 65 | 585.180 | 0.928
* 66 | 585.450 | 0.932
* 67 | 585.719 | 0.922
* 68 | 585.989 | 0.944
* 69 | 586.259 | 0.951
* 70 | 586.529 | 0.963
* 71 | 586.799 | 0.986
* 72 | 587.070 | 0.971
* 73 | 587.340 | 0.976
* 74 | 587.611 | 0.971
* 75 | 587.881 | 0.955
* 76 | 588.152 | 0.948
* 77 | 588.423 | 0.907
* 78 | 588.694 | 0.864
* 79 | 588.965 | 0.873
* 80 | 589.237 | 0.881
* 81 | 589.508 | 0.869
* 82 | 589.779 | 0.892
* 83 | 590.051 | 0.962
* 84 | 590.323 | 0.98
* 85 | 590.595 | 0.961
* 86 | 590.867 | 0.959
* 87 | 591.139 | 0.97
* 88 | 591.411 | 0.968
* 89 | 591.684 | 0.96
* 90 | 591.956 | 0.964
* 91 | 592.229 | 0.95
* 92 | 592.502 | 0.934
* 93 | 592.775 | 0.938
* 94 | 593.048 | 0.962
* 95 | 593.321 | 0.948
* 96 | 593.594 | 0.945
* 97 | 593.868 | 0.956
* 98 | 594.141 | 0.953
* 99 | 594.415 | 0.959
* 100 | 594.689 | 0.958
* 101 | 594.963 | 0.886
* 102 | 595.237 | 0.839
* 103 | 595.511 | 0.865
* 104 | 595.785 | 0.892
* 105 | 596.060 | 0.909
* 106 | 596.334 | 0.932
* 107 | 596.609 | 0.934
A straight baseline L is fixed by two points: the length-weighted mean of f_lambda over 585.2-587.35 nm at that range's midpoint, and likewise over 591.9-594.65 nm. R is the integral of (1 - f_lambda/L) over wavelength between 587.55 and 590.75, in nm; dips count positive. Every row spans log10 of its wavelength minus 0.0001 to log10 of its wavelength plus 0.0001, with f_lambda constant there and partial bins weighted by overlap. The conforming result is 0.10 nm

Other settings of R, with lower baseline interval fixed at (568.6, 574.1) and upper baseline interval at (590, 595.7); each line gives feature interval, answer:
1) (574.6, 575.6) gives 0.03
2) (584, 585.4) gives 0.06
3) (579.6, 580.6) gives -0.06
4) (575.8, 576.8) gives -0.02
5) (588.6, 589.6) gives 0.08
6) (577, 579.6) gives 0.01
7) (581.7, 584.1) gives -0.02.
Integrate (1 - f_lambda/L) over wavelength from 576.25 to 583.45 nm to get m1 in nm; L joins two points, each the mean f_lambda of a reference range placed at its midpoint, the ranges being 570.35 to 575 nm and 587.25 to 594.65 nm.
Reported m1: -0.16 nm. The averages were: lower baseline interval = 0.964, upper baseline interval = 0.941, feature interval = 0.976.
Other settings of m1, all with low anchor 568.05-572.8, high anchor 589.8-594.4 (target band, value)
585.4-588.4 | 0.019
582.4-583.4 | 0.018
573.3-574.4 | 0.021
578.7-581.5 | -0.095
